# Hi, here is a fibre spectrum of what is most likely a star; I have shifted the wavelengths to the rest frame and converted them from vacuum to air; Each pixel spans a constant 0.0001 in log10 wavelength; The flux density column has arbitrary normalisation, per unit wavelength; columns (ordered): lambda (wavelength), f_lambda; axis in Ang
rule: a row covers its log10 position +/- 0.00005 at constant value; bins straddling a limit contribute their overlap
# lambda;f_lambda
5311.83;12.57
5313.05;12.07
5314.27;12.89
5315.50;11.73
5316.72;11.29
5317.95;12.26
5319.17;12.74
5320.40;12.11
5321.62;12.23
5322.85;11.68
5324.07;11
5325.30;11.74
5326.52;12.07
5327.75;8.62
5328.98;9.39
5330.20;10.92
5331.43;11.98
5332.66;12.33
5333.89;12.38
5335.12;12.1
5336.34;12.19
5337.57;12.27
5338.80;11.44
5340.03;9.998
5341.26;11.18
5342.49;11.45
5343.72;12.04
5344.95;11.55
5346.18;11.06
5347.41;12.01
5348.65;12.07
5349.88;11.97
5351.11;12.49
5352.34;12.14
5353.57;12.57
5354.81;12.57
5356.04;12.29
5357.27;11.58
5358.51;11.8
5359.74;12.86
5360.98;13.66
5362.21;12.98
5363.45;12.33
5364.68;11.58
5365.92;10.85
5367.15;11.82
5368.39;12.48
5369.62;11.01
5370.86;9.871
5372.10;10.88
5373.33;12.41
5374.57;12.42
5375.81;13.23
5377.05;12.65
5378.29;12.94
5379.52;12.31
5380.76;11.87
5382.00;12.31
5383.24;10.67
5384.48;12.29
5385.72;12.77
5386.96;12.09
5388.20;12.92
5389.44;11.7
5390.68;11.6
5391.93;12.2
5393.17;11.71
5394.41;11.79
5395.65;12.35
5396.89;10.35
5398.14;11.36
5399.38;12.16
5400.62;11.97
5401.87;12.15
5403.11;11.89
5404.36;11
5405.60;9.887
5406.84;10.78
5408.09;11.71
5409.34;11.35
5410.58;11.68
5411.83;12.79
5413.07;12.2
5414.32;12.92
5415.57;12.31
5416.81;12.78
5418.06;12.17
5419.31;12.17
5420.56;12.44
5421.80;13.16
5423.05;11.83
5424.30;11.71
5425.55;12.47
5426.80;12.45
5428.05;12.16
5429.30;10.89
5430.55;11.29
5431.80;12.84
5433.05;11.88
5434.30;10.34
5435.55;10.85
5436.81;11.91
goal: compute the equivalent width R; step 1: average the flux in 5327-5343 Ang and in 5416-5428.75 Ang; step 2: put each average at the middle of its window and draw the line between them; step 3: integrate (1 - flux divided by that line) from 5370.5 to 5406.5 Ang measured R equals 0.15 Ang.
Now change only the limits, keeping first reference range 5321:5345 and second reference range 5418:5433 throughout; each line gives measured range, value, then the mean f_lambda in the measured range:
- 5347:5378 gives -1.2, 12.1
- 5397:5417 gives 0.4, 11.8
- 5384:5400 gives -0.1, 11.9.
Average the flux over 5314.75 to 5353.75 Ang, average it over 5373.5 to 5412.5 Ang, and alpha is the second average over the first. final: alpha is 1.0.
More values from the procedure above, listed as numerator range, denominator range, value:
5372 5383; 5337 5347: 1.08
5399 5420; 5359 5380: 0.98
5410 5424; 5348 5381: 1.02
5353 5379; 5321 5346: 1.06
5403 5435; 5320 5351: 1.03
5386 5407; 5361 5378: 0.98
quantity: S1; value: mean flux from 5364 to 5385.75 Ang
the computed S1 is 11.9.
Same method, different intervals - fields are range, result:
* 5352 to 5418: 12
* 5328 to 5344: 11.4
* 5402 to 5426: 12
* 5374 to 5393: 12.2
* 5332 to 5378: 12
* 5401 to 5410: 11.3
